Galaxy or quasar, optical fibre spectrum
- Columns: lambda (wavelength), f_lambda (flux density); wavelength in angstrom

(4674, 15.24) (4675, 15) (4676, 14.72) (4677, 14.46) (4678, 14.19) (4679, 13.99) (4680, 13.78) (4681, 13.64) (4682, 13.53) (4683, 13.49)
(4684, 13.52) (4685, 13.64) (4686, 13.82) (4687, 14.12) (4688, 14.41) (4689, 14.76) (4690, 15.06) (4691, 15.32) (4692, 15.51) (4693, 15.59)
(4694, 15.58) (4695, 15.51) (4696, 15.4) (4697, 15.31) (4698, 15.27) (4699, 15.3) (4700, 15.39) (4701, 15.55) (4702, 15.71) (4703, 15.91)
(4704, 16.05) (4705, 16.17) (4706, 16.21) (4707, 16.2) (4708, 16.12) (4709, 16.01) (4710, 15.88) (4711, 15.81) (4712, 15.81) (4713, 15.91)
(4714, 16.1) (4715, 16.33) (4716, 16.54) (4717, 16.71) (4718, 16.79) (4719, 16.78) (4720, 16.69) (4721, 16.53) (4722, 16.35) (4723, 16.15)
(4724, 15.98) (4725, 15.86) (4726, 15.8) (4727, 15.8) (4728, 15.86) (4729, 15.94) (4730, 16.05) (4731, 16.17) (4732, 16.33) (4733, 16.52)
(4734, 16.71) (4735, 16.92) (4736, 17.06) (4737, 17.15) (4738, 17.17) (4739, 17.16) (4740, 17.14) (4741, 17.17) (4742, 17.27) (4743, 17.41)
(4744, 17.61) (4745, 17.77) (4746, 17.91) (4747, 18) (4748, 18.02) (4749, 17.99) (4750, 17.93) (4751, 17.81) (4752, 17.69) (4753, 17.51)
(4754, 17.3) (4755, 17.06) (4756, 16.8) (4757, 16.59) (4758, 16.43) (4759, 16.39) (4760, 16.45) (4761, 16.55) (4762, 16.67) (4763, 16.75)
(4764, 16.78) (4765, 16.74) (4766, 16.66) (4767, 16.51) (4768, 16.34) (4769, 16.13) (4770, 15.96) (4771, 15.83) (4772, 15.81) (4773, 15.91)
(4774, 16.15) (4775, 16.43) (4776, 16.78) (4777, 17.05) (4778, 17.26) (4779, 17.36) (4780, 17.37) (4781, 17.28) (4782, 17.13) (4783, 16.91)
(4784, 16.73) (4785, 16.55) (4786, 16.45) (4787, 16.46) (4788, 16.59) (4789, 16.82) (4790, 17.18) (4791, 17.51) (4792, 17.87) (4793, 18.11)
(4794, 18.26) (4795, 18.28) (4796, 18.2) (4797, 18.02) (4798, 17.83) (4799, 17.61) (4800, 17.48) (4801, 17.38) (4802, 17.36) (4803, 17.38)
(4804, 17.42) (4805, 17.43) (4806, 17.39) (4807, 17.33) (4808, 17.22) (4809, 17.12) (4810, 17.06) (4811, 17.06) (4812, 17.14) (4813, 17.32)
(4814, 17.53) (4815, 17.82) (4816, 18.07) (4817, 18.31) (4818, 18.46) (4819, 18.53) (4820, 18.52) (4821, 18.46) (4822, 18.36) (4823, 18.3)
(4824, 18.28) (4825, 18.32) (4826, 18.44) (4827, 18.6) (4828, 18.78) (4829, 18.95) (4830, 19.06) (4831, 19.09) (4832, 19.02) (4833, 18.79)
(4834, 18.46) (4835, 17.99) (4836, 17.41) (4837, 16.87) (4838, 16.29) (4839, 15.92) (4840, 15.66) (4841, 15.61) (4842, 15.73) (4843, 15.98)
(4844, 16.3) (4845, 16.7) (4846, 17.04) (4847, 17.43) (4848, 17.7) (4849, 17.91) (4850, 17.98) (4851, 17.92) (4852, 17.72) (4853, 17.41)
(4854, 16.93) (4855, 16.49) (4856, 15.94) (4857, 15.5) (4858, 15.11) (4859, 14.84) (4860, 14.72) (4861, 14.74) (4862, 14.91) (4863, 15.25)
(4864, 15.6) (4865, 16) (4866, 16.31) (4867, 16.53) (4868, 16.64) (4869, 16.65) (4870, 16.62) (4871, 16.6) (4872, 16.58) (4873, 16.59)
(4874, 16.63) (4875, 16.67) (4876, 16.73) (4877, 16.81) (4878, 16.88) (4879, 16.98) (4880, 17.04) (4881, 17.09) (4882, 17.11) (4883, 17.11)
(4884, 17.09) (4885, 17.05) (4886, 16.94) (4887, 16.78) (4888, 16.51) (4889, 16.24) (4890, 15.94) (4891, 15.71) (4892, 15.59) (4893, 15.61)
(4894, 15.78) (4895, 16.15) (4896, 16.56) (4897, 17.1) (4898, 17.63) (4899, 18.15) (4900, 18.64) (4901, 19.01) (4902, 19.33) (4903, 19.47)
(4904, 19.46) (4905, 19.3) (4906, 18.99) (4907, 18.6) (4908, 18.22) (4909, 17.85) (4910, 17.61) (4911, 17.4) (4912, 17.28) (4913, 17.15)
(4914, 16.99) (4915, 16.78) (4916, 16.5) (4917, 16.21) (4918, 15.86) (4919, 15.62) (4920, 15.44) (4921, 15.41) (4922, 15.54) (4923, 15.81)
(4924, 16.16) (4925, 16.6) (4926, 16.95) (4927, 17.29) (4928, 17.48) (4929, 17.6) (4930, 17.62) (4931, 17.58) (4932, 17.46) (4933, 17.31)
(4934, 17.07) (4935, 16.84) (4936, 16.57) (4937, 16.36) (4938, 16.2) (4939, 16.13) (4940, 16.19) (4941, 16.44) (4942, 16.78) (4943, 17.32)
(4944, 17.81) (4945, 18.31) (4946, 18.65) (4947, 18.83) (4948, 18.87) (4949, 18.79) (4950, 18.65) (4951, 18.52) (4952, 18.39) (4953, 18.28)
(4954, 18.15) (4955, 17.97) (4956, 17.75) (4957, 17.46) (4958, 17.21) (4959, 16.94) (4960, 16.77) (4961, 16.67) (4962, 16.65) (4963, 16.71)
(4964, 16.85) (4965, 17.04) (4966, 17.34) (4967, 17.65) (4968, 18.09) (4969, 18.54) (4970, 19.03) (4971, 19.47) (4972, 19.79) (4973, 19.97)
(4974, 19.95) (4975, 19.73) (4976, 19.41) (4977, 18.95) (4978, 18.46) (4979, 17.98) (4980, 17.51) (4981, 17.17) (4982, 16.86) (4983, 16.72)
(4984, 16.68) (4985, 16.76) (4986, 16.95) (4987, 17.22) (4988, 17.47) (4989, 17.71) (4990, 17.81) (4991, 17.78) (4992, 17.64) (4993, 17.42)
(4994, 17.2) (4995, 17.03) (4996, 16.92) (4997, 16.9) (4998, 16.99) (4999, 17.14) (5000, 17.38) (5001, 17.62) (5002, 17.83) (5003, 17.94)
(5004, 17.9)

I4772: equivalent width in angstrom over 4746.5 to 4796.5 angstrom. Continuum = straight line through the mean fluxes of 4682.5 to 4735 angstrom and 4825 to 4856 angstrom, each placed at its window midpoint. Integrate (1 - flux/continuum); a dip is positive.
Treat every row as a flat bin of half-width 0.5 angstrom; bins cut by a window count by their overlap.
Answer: -1.3 angstrom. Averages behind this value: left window 15.7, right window 17.5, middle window 17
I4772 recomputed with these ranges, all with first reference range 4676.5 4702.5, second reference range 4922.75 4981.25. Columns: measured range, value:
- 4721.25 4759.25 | -4.1 angstrom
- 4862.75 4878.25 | 0.3 angstrom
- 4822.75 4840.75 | -1.8 angstrom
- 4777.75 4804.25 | -2.5 angstrom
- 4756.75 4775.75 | -1.0 angstrom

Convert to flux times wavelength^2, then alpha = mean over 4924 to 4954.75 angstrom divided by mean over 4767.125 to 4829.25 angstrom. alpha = 1.06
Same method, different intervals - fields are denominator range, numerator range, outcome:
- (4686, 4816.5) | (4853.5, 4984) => 1.10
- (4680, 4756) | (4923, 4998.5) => 1.21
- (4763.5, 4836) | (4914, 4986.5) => 1.06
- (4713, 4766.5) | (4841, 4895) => 1.03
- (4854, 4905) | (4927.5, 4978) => 1.10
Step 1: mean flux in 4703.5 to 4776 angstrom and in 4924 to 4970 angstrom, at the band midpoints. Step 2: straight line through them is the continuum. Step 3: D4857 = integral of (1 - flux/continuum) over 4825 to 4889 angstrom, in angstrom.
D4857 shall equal 0.8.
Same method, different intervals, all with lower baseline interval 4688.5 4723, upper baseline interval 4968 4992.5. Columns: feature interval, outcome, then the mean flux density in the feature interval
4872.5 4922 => 1.1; 17.1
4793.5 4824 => -1.9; 17.8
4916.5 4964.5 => 1.9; 17.1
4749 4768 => -0.7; 16.9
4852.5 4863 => 0.9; 15.6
